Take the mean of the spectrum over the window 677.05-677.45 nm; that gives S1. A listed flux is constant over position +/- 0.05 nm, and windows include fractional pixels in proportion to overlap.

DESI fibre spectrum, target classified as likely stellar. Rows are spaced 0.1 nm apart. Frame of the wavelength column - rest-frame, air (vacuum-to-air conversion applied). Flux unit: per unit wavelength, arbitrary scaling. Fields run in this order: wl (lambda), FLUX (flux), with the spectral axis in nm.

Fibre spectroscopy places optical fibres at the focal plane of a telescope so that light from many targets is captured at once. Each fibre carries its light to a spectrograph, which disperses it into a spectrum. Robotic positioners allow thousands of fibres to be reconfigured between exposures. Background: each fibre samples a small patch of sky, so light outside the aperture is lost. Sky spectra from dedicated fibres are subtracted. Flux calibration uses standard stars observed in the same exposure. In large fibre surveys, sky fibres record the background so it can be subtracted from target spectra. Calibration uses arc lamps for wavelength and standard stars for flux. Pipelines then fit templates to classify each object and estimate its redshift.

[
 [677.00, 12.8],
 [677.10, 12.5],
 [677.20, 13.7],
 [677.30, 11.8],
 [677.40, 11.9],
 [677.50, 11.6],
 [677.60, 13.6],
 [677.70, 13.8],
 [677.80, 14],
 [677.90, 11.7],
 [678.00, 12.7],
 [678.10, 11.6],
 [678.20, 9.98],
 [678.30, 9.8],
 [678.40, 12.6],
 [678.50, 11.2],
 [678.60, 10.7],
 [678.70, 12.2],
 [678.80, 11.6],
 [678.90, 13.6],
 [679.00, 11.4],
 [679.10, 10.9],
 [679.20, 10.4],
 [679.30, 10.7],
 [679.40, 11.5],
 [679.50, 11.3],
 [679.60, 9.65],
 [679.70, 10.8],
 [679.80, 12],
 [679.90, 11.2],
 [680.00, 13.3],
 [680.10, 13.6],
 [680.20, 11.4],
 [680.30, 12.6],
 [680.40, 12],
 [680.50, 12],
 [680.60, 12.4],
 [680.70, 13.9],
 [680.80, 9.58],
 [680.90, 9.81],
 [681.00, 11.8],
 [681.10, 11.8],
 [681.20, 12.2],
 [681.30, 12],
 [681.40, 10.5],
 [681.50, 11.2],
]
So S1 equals 12.5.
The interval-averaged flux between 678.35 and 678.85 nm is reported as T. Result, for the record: 11.7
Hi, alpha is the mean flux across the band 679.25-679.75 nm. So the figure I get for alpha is 10.8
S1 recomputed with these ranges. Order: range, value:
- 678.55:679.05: 11.9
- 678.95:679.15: 11.2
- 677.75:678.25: 12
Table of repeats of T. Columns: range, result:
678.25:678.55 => 11.2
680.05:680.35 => 12.5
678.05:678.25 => 10.8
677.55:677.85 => 13.8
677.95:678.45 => 11.3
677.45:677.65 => 12.6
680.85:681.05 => 10.8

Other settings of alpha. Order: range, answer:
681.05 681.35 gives 12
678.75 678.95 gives 12.6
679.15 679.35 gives 10.6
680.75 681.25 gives 11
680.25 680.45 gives 12.3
